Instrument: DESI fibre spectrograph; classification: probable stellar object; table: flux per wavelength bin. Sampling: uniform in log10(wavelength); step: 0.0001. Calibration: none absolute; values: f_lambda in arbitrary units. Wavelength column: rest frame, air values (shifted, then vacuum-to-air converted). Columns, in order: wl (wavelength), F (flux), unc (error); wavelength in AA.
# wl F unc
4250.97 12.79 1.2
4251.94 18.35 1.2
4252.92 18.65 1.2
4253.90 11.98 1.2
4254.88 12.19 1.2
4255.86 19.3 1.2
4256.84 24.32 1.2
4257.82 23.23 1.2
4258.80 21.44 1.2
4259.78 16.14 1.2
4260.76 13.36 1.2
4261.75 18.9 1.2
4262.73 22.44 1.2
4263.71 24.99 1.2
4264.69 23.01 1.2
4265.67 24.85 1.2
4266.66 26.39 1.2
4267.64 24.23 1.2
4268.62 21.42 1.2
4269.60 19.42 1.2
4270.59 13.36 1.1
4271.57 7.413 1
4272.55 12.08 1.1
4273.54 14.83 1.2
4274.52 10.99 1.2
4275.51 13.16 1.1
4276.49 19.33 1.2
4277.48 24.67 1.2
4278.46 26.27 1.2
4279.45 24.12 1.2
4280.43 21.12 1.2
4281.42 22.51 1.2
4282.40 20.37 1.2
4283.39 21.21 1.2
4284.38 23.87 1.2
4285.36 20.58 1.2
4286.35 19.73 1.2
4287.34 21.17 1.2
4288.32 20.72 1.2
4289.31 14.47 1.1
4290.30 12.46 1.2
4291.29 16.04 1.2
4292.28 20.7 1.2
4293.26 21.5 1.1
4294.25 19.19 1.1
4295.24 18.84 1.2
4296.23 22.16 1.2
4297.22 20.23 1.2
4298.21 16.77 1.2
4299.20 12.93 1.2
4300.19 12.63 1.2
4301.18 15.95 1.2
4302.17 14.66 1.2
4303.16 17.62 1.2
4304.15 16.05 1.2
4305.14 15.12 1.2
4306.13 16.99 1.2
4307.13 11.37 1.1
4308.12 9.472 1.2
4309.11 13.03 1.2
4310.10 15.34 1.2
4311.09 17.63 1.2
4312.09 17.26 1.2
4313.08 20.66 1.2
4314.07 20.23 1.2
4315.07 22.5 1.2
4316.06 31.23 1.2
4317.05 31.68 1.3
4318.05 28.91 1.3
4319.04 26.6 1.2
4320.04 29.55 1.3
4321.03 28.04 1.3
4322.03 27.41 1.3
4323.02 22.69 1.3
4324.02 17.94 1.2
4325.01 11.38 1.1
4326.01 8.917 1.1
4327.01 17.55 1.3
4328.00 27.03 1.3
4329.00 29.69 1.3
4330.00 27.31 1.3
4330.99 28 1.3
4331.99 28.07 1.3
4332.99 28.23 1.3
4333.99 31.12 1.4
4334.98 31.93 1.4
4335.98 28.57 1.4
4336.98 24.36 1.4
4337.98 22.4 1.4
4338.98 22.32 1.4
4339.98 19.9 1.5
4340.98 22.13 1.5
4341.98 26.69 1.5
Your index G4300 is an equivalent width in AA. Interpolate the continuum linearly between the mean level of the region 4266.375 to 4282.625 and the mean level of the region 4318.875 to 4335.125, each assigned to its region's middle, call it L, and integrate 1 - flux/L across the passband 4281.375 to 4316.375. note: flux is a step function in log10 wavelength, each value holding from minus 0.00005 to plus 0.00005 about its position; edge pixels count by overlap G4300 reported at 5.52 AA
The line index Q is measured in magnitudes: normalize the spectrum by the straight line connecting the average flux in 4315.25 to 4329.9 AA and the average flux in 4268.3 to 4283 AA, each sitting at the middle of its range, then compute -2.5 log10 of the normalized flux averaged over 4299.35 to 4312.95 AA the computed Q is 0.42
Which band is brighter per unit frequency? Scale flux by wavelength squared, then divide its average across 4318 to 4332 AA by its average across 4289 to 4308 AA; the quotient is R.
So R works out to 1.45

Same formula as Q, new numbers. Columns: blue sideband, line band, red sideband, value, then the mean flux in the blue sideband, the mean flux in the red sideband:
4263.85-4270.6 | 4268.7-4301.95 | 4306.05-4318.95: 0.18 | 22.6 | 20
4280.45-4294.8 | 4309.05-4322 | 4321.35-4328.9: -0.20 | 19.7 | 19.8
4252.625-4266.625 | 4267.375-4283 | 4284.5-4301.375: 0.04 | 19.9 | 18.2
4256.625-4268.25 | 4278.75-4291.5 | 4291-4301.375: -0.04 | 21.9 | 18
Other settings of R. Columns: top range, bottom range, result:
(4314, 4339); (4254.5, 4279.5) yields 1.35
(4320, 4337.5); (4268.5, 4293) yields 1.37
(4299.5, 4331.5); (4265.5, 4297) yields 1.07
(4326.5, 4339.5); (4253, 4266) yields 1.41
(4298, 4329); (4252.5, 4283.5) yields 1.03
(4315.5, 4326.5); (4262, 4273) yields 1.23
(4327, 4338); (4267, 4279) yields 1.63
